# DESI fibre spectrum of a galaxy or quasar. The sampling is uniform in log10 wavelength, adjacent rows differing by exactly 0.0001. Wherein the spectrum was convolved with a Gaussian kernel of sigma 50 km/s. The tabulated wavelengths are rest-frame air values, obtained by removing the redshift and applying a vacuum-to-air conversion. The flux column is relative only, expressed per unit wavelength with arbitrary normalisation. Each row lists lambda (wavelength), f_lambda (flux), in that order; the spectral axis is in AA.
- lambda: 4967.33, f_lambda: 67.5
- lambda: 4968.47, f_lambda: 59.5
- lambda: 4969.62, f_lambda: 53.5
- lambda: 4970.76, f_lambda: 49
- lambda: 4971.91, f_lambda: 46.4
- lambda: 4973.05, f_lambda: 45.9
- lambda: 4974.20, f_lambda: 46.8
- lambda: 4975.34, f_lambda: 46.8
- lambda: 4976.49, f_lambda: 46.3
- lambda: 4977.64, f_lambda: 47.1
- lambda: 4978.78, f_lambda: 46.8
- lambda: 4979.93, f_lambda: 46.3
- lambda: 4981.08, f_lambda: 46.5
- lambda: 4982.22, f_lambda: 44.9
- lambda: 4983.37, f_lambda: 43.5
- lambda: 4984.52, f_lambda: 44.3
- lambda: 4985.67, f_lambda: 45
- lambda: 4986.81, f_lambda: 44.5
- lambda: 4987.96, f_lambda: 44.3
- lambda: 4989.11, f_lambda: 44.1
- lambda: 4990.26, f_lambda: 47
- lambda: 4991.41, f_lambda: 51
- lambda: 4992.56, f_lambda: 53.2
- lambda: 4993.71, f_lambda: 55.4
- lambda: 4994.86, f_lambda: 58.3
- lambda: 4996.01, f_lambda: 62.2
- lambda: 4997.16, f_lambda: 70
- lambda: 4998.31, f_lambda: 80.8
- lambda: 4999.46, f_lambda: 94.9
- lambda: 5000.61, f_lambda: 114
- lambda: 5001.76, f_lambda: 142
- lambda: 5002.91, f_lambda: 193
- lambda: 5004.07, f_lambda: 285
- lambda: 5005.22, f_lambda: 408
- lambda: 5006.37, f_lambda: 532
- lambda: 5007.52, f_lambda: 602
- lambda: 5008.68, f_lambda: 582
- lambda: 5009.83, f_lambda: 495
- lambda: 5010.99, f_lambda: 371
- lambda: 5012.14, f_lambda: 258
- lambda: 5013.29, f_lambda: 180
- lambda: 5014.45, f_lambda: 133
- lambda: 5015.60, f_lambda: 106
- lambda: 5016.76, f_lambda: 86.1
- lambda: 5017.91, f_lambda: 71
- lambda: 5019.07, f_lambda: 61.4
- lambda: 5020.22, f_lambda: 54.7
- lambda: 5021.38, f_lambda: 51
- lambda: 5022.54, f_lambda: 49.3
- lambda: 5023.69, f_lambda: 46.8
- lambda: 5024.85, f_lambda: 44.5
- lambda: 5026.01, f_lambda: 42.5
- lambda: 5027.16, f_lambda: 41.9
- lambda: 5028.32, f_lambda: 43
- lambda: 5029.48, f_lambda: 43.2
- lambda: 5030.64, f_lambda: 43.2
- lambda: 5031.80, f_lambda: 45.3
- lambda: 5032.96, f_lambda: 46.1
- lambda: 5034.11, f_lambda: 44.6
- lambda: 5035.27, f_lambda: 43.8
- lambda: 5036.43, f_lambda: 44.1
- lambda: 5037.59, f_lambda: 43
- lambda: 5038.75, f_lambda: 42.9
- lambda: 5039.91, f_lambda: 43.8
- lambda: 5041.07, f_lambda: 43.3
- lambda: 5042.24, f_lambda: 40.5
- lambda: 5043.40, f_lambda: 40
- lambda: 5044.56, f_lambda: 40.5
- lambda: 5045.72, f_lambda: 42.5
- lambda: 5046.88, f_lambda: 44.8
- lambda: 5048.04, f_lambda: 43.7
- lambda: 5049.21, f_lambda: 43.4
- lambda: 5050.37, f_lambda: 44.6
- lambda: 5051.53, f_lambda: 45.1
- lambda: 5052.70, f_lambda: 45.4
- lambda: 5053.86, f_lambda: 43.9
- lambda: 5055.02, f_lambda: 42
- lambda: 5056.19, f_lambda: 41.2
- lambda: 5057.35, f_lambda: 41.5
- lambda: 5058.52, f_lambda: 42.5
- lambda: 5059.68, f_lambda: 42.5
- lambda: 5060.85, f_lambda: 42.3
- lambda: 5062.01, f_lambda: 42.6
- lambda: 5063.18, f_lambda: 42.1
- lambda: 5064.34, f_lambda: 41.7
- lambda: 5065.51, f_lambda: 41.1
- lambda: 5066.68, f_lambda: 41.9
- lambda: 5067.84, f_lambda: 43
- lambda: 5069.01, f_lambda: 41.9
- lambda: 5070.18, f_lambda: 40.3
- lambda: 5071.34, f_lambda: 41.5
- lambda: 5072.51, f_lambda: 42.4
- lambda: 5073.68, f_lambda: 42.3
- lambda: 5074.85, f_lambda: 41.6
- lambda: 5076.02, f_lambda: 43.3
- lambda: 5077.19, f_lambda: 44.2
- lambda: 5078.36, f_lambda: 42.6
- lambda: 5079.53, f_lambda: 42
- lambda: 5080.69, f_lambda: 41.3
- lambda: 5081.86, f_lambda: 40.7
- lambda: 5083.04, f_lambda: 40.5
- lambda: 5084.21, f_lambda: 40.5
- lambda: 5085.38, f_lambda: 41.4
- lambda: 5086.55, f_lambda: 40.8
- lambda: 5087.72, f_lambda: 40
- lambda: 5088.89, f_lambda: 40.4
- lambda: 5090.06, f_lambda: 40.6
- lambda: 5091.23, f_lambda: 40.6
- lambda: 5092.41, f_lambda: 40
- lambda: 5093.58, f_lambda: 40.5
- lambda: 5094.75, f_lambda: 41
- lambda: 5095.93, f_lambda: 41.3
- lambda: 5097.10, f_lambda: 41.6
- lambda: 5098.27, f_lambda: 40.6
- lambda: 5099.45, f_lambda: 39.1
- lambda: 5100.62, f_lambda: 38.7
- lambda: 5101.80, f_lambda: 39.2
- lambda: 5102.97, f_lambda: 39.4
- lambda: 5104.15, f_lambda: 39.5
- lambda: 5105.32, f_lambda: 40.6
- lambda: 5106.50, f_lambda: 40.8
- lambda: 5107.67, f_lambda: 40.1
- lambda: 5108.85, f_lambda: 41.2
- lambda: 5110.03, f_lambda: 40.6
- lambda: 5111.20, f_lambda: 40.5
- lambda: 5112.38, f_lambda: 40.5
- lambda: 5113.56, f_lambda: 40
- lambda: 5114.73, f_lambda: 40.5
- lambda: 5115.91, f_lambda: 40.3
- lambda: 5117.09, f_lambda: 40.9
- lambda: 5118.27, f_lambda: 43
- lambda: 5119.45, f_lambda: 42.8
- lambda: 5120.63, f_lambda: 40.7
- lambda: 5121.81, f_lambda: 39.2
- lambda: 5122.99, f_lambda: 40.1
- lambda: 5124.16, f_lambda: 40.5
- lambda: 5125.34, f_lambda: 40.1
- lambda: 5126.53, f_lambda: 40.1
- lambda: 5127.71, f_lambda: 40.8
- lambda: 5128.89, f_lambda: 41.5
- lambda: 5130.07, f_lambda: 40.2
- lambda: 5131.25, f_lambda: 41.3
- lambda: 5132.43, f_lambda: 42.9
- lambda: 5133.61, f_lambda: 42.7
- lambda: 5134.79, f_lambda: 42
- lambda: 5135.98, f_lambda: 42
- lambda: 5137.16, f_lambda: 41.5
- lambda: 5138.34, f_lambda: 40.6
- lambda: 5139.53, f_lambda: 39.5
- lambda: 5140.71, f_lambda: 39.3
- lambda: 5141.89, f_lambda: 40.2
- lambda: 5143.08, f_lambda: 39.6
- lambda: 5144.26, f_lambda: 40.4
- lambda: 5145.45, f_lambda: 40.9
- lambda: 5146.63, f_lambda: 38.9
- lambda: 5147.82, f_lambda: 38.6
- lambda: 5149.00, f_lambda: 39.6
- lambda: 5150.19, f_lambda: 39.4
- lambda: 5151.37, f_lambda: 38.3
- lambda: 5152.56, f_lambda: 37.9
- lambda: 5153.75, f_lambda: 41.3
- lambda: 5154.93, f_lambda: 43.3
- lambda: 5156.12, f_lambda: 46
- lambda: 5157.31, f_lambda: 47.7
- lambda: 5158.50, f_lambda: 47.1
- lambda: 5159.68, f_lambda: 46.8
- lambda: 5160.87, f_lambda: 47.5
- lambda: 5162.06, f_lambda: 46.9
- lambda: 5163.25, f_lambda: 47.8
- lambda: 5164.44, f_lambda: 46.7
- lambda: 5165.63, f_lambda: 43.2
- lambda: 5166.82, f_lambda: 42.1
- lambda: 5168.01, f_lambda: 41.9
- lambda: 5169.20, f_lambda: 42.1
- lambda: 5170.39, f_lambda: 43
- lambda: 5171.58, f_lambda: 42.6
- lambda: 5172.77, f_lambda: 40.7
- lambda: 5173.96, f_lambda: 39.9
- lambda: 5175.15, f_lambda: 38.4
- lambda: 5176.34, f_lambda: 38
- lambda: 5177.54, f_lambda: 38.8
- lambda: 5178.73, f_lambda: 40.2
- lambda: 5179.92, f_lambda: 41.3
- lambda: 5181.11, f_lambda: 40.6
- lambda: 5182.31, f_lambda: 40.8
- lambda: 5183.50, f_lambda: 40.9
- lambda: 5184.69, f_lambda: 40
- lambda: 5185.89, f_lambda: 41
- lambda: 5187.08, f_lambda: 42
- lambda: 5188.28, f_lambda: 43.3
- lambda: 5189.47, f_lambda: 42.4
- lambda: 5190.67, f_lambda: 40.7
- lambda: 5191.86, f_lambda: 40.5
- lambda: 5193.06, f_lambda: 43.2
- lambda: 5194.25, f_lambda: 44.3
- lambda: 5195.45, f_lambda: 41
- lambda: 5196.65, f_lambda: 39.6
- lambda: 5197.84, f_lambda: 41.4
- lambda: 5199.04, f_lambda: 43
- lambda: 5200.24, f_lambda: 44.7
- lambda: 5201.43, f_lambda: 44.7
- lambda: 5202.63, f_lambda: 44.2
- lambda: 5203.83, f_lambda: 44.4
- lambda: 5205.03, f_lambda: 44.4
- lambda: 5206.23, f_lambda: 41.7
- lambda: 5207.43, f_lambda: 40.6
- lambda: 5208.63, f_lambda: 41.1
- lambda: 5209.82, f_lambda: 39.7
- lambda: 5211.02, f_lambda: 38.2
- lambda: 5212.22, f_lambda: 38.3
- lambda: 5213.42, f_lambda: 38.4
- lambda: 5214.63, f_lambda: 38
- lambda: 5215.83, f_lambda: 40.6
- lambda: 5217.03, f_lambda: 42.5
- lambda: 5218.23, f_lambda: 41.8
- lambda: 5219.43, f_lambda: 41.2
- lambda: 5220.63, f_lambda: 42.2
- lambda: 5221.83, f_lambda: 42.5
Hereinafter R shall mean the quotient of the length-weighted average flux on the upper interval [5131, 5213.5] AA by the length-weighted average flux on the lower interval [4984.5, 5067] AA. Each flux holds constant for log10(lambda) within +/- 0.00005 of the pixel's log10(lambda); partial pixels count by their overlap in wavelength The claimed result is 0.42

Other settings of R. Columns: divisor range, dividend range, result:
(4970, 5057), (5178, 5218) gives 0.42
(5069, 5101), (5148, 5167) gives 1.06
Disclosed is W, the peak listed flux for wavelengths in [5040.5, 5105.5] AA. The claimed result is 45.4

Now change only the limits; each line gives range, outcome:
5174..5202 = 44.7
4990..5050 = 602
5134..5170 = 47.8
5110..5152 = 43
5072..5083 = 44.2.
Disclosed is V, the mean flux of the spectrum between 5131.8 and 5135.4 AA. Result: 42.5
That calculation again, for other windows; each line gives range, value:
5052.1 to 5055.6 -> 43.8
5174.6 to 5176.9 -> 38.2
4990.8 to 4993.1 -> 52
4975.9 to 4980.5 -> 46.6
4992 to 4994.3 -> 54.3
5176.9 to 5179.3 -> 39.4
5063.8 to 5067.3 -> 41.6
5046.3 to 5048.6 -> 44.3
